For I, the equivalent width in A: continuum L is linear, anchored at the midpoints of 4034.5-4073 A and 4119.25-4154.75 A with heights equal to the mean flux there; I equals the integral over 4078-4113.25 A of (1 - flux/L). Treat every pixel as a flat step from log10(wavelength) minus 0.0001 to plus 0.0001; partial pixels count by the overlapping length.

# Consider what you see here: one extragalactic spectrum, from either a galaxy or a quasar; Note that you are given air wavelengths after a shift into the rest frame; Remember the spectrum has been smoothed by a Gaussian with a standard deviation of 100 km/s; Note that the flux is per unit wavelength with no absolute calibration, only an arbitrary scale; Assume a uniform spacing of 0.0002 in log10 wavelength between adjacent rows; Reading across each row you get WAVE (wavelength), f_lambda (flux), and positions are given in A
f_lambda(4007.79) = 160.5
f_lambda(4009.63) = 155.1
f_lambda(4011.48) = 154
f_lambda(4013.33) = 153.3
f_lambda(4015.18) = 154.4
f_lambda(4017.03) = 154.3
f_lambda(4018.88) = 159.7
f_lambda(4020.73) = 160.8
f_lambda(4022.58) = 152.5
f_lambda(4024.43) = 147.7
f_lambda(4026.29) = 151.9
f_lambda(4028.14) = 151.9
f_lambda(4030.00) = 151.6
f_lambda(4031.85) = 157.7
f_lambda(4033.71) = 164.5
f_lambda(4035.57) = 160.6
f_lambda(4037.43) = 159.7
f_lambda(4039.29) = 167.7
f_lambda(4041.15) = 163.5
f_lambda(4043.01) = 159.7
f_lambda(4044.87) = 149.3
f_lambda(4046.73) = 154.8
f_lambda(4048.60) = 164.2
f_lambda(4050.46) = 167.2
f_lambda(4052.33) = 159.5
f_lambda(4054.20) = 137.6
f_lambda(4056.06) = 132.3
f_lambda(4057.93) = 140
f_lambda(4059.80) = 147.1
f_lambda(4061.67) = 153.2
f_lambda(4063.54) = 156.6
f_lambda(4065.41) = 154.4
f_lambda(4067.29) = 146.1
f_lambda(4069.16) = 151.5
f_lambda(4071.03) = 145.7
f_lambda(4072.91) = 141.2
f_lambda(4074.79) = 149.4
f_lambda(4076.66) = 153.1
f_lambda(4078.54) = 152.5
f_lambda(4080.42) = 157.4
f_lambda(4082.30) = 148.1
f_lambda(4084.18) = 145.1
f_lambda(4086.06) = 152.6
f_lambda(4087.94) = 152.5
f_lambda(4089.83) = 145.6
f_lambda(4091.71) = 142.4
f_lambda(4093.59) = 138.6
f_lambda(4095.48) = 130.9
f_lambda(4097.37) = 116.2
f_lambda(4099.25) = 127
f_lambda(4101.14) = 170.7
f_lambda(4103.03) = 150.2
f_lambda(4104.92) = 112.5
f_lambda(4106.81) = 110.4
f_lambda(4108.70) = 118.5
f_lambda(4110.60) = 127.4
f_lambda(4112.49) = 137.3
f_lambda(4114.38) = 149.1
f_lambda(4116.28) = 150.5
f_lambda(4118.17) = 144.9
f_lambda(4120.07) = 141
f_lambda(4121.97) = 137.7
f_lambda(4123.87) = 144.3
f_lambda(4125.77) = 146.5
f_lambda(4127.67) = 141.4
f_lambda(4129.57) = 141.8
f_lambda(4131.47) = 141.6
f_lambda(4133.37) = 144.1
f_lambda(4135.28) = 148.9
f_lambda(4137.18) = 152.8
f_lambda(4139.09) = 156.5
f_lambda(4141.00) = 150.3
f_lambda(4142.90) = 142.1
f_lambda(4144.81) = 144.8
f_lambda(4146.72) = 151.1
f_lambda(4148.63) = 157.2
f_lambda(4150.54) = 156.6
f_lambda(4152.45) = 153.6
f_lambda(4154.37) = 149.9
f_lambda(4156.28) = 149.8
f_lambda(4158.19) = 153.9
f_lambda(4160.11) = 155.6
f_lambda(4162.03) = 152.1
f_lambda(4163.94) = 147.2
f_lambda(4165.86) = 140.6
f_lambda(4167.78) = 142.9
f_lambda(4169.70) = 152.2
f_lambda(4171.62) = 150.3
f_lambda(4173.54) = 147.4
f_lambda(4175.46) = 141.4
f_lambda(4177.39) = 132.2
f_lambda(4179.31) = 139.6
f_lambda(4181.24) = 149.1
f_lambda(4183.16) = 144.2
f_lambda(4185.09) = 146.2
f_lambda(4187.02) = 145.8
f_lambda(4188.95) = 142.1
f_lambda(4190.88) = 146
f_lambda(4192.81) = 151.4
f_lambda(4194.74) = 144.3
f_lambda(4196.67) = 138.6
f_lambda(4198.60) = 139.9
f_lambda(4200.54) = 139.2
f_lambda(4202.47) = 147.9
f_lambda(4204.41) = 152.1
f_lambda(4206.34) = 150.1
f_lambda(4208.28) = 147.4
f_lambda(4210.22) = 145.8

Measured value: 2.77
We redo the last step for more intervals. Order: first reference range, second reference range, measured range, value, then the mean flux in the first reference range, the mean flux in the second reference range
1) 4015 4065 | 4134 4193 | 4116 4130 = 0.7 A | 155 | 148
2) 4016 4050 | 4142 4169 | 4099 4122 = 2.4 A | 158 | 150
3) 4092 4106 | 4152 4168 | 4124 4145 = -0.4 A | 135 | 150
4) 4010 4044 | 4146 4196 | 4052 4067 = 0.8 A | 157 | 148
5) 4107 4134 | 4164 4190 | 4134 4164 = -2.0 A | 140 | 144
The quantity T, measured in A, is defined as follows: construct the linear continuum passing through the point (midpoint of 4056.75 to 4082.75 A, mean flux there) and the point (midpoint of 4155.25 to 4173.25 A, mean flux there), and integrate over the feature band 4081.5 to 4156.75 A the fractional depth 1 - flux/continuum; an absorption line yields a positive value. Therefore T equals 3.2 A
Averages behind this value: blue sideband 150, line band 143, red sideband 149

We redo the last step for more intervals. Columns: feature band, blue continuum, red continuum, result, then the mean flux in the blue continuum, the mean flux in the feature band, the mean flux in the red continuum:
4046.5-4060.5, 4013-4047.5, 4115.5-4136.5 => 0.32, 157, 150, 144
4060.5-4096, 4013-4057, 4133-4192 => 1.08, 156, 148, 148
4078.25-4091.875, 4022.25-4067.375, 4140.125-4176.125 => 0.25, 154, 150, 150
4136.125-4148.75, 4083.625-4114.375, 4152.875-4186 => -0.65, 136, 150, 147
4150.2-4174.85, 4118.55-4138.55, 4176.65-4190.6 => -1.09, 144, 150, 143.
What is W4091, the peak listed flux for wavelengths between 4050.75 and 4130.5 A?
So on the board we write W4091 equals 170.7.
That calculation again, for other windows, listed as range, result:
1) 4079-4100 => 157.4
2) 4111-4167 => 157.2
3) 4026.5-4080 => 167.7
